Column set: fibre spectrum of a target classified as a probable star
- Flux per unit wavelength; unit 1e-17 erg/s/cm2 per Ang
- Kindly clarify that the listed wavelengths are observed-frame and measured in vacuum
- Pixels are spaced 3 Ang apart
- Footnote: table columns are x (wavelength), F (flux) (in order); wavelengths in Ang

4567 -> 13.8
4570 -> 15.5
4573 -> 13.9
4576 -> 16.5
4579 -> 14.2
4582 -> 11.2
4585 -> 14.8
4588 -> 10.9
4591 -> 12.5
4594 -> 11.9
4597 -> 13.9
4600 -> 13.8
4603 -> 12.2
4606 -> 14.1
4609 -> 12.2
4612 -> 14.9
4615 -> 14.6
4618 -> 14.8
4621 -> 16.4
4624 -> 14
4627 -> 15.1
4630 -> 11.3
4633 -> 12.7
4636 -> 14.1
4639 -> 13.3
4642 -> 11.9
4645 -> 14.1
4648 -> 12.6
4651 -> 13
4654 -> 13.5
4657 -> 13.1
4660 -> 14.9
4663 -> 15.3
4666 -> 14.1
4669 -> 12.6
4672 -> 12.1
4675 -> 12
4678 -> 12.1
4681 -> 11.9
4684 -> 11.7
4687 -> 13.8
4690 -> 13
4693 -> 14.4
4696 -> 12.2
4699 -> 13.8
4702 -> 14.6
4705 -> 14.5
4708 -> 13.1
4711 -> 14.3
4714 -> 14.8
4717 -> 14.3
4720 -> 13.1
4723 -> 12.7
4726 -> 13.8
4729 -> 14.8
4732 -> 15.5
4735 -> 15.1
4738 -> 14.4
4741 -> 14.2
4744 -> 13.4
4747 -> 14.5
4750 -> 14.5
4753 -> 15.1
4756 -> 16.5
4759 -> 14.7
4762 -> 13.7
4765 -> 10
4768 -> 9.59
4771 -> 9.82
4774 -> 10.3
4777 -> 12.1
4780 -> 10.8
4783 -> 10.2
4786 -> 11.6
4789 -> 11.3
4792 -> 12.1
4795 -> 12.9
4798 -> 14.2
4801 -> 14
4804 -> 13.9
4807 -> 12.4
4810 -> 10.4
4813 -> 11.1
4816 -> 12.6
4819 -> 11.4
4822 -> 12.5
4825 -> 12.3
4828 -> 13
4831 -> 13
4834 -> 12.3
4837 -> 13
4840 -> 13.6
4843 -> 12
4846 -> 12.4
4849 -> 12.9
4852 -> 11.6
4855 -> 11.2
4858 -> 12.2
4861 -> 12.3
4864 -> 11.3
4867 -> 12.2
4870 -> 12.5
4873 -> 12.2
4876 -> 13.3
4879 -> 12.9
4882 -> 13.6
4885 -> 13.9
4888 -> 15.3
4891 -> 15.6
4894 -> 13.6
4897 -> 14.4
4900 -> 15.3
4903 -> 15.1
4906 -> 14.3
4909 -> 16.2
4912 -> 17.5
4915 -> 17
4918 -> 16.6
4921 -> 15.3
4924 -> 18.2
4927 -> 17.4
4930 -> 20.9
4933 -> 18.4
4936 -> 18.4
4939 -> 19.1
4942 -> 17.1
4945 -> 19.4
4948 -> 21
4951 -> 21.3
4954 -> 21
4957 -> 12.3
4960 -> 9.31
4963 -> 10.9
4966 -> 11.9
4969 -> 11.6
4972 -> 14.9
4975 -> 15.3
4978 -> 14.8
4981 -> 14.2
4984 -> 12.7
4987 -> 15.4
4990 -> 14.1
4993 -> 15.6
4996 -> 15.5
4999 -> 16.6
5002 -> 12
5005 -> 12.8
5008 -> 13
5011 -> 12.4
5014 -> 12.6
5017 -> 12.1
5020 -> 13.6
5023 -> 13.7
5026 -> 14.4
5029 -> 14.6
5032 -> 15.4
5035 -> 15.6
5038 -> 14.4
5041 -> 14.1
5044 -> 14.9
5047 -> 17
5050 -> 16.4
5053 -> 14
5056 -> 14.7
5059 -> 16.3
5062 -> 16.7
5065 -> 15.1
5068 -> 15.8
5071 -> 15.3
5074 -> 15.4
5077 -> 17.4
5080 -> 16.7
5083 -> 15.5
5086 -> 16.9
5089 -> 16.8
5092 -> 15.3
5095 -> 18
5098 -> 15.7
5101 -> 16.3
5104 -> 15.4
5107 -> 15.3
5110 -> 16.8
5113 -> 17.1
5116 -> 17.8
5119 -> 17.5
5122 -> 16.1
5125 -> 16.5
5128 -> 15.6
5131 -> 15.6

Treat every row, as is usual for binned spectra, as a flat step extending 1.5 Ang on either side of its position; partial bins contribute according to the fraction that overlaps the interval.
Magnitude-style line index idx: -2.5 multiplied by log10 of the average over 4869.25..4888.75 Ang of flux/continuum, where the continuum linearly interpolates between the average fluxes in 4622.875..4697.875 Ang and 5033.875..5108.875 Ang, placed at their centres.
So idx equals 0.095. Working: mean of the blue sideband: 13.2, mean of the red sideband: 15.8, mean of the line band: 13.3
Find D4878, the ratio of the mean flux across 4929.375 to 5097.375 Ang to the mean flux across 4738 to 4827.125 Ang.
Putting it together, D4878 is 1.23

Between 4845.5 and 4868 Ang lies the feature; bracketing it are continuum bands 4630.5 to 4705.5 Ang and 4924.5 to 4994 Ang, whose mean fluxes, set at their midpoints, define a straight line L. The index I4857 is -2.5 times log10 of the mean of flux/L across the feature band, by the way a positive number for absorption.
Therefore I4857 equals 0.24 mag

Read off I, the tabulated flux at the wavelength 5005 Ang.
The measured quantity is 12.8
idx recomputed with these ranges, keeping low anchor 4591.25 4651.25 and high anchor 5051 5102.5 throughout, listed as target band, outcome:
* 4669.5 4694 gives 0.105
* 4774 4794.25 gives 0.262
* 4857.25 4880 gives 0.201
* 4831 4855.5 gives 0.182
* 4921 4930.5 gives -0.188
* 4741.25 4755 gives -0.016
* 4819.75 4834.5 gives 0.165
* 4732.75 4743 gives -0.031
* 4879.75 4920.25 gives -0.012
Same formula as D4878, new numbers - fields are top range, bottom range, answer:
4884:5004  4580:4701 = 1.18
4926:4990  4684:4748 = 1.15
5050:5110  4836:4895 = 1.24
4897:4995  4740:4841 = 1.27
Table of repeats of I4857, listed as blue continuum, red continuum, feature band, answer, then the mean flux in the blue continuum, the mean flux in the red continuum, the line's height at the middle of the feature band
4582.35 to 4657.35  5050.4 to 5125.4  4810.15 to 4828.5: 0.21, 13.4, 16.2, 14.6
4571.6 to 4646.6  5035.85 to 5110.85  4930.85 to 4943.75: -0.21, 13.6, 15.8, 15.2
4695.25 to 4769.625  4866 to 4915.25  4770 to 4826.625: 0.18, 13.9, 14.4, 14.1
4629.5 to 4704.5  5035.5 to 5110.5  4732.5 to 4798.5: 0.08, 13.2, 15.8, 13.8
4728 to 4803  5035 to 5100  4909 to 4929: -0.18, 13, 15.8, 14.4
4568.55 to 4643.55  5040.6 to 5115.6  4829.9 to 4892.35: 0.16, 13.6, 16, 14.9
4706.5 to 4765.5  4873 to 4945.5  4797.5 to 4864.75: 0.22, 14.2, 16.1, 15.2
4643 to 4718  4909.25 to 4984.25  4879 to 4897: 0.10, 13.4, 16.3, 15.7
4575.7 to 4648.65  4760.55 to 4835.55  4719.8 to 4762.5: -0.17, 13.5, 11.9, 12.4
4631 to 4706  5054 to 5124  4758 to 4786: 0.24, 13.2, 16.2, 14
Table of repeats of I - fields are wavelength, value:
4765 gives 10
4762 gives 13.7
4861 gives 12.3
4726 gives 13.8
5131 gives 15.6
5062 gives 16.7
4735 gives 15.1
